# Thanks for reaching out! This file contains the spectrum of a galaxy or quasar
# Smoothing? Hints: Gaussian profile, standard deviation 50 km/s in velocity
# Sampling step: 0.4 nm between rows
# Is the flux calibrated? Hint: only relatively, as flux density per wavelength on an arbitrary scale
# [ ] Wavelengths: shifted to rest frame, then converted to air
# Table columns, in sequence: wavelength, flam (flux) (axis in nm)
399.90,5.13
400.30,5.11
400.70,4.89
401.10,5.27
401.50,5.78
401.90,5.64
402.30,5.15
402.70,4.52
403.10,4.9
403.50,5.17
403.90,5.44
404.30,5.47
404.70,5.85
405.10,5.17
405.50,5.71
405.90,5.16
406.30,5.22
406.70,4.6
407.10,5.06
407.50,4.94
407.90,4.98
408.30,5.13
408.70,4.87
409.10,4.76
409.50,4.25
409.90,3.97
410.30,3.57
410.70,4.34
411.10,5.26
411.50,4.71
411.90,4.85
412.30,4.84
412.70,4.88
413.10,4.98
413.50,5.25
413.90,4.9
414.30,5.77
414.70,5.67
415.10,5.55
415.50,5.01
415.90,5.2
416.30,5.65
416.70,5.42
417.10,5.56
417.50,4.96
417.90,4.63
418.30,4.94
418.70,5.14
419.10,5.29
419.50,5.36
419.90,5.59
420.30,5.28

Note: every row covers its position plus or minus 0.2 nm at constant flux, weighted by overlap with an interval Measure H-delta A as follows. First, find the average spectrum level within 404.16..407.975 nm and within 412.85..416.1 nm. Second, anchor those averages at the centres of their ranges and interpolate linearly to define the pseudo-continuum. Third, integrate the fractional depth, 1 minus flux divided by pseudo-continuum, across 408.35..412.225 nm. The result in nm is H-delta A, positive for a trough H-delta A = 0.52 nm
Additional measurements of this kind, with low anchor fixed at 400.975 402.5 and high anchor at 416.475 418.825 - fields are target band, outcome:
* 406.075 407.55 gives 0.11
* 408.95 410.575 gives 0.36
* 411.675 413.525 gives 0.10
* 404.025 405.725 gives -0.04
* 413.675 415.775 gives -0.08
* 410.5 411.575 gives 0.10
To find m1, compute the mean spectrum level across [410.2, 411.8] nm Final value 4.55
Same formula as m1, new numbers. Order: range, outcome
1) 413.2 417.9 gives 5.32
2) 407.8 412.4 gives 4.62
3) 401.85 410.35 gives 4.99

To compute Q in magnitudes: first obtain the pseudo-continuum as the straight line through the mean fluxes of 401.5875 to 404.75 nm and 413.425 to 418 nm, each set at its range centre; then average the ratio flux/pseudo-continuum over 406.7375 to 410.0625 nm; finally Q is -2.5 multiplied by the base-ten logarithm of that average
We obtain 0.12 mag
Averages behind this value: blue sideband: 5.26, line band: 4.75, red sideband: 5.31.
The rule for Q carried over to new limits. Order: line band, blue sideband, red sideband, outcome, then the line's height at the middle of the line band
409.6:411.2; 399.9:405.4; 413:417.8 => 0.25 mag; 5.3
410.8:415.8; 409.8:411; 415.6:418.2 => -0.12 mag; 4.58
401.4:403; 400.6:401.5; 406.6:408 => 0.00 mag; 5.19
